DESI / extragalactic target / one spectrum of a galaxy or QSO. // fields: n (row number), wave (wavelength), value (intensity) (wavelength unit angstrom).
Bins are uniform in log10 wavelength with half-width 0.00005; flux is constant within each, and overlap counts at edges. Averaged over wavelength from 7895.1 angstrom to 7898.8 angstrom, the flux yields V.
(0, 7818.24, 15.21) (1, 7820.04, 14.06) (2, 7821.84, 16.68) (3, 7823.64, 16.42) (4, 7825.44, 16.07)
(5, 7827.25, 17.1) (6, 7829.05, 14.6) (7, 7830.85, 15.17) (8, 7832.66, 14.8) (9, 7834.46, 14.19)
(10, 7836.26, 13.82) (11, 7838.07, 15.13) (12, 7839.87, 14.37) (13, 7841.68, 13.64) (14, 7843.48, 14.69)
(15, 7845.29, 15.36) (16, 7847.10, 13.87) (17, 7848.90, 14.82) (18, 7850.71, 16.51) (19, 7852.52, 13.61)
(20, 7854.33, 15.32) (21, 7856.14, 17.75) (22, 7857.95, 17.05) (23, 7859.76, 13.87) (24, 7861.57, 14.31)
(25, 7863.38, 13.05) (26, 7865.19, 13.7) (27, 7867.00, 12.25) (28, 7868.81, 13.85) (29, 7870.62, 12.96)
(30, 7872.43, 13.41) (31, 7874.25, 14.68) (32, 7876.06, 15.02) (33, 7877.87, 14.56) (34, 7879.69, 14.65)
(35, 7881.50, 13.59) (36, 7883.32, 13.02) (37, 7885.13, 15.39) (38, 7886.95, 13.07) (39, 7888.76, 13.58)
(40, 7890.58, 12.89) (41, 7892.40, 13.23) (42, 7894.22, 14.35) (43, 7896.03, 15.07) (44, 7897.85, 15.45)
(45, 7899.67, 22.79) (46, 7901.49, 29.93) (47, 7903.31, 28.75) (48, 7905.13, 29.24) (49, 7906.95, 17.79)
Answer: 15.4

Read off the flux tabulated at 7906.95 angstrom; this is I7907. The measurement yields 17.79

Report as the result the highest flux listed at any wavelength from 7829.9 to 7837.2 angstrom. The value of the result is 15.17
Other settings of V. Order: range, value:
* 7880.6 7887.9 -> 13.8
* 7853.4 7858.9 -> 16.7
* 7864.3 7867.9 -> 13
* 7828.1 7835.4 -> 14.7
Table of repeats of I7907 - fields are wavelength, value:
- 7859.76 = 13.87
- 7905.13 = 29.24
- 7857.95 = 17.05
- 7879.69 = 14.65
